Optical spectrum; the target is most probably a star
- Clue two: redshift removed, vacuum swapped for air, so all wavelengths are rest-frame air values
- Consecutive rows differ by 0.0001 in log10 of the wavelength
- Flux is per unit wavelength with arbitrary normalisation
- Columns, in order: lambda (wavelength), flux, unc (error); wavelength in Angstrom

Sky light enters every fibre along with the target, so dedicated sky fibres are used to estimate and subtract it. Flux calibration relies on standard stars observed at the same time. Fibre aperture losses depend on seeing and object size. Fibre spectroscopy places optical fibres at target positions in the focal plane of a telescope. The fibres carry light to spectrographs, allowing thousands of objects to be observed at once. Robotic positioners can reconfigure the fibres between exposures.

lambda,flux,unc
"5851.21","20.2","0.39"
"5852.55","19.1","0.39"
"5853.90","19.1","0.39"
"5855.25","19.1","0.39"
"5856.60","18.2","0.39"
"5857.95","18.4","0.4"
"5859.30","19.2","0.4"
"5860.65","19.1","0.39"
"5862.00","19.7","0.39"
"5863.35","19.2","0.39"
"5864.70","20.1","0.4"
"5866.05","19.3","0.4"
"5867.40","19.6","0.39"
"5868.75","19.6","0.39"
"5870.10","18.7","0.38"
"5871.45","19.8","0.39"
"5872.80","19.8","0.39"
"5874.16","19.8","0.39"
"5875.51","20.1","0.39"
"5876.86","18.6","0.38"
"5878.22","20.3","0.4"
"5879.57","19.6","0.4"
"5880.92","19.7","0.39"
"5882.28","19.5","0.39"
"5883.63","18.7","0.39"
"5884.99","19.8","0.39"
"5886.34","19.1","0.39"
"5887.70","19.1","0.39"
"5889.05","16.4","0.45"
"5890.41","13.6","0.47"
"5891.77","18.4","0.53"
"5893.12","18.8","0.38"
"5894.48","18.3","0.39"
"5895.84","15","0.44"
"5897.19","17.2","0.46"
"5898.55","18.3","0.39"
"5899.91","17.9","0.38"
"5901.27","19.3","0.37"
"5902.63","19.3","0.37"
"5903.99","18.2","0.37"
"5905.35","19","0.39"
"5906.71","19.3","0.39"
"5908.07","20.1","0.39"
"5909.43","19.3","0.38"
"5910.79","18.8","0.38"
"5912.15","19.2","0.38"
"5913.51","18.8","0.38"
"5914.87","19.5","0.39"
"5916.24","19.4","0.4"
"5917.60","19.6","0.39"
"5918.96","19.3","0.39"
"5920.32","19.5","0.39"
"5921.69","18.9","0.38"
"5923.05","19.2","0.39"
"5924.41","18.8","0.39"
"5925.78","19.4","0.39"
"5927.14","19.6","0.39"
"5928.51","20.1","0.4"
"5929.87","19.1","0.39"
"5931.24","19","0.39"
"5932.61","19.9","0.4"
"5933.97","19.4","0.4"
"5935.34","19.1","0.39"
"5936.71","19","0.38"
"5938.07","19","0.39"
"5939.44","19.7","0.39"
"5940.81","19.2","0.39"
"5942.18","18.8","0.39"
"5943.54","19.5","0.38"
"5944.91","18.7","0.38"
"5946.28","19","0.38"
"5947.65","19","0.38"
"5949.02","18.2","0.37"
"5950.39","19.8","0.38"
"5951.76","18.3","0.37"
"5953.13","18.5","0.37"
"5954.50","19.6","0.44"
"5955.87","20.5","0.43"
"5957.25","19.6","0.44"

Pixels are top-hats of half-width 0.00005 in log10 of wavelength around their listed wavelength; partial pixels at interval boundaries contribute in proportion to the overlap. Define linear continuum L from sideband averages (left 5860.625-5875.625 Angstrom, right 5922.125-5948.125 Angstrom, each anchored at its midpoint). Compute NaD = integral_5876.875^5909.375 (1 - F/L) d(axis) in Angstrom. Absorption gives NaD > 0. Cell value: 1.6 Angstrom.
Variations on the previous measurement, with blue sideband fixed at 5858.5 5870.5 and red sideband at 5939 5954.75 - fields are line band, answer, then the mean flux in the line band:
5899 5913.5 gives 0.14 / 19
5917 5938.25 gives -0.24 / 19.3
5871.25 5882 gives -0.20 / 19.7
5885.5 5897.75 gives 1.22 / 17.4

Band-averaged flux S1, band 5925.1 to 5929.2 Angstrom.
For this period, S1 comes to 19.7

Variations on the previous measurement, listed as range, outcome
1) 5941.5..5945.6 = 19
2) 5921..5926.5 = 19.1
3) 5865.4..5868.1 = 19.5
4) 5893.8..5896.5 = 16.6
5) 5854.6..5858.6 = 18.6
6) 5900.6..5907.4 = 19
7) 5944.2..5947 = 18.8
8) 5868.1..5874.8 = 19.5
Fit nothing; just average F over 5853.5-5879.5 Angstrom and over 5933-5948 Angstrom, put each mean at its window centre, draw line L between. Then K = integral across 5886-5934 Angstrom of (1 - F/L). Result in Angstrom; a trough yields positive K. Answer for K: 1.3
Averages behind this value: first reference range 19.4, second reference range 19.2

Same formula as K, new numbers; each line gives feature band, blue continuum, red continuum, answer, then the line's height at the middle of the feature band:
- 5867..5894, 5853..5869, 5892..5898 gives -1.1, 18.2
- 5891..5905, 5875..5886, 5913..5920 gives 1.0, 19.4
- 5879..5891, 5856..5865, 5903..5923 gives 0.5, 19.1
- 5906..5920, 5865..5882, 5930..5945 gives 0.0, 19.4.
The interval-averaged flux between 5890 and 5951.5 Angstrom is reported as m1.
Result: 18.9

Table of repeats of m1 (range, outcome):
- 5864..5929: 18.9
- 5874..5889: 19.4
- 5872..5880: 19.7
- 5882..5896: 17.9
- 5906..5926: 19.3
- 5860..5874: 19.5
